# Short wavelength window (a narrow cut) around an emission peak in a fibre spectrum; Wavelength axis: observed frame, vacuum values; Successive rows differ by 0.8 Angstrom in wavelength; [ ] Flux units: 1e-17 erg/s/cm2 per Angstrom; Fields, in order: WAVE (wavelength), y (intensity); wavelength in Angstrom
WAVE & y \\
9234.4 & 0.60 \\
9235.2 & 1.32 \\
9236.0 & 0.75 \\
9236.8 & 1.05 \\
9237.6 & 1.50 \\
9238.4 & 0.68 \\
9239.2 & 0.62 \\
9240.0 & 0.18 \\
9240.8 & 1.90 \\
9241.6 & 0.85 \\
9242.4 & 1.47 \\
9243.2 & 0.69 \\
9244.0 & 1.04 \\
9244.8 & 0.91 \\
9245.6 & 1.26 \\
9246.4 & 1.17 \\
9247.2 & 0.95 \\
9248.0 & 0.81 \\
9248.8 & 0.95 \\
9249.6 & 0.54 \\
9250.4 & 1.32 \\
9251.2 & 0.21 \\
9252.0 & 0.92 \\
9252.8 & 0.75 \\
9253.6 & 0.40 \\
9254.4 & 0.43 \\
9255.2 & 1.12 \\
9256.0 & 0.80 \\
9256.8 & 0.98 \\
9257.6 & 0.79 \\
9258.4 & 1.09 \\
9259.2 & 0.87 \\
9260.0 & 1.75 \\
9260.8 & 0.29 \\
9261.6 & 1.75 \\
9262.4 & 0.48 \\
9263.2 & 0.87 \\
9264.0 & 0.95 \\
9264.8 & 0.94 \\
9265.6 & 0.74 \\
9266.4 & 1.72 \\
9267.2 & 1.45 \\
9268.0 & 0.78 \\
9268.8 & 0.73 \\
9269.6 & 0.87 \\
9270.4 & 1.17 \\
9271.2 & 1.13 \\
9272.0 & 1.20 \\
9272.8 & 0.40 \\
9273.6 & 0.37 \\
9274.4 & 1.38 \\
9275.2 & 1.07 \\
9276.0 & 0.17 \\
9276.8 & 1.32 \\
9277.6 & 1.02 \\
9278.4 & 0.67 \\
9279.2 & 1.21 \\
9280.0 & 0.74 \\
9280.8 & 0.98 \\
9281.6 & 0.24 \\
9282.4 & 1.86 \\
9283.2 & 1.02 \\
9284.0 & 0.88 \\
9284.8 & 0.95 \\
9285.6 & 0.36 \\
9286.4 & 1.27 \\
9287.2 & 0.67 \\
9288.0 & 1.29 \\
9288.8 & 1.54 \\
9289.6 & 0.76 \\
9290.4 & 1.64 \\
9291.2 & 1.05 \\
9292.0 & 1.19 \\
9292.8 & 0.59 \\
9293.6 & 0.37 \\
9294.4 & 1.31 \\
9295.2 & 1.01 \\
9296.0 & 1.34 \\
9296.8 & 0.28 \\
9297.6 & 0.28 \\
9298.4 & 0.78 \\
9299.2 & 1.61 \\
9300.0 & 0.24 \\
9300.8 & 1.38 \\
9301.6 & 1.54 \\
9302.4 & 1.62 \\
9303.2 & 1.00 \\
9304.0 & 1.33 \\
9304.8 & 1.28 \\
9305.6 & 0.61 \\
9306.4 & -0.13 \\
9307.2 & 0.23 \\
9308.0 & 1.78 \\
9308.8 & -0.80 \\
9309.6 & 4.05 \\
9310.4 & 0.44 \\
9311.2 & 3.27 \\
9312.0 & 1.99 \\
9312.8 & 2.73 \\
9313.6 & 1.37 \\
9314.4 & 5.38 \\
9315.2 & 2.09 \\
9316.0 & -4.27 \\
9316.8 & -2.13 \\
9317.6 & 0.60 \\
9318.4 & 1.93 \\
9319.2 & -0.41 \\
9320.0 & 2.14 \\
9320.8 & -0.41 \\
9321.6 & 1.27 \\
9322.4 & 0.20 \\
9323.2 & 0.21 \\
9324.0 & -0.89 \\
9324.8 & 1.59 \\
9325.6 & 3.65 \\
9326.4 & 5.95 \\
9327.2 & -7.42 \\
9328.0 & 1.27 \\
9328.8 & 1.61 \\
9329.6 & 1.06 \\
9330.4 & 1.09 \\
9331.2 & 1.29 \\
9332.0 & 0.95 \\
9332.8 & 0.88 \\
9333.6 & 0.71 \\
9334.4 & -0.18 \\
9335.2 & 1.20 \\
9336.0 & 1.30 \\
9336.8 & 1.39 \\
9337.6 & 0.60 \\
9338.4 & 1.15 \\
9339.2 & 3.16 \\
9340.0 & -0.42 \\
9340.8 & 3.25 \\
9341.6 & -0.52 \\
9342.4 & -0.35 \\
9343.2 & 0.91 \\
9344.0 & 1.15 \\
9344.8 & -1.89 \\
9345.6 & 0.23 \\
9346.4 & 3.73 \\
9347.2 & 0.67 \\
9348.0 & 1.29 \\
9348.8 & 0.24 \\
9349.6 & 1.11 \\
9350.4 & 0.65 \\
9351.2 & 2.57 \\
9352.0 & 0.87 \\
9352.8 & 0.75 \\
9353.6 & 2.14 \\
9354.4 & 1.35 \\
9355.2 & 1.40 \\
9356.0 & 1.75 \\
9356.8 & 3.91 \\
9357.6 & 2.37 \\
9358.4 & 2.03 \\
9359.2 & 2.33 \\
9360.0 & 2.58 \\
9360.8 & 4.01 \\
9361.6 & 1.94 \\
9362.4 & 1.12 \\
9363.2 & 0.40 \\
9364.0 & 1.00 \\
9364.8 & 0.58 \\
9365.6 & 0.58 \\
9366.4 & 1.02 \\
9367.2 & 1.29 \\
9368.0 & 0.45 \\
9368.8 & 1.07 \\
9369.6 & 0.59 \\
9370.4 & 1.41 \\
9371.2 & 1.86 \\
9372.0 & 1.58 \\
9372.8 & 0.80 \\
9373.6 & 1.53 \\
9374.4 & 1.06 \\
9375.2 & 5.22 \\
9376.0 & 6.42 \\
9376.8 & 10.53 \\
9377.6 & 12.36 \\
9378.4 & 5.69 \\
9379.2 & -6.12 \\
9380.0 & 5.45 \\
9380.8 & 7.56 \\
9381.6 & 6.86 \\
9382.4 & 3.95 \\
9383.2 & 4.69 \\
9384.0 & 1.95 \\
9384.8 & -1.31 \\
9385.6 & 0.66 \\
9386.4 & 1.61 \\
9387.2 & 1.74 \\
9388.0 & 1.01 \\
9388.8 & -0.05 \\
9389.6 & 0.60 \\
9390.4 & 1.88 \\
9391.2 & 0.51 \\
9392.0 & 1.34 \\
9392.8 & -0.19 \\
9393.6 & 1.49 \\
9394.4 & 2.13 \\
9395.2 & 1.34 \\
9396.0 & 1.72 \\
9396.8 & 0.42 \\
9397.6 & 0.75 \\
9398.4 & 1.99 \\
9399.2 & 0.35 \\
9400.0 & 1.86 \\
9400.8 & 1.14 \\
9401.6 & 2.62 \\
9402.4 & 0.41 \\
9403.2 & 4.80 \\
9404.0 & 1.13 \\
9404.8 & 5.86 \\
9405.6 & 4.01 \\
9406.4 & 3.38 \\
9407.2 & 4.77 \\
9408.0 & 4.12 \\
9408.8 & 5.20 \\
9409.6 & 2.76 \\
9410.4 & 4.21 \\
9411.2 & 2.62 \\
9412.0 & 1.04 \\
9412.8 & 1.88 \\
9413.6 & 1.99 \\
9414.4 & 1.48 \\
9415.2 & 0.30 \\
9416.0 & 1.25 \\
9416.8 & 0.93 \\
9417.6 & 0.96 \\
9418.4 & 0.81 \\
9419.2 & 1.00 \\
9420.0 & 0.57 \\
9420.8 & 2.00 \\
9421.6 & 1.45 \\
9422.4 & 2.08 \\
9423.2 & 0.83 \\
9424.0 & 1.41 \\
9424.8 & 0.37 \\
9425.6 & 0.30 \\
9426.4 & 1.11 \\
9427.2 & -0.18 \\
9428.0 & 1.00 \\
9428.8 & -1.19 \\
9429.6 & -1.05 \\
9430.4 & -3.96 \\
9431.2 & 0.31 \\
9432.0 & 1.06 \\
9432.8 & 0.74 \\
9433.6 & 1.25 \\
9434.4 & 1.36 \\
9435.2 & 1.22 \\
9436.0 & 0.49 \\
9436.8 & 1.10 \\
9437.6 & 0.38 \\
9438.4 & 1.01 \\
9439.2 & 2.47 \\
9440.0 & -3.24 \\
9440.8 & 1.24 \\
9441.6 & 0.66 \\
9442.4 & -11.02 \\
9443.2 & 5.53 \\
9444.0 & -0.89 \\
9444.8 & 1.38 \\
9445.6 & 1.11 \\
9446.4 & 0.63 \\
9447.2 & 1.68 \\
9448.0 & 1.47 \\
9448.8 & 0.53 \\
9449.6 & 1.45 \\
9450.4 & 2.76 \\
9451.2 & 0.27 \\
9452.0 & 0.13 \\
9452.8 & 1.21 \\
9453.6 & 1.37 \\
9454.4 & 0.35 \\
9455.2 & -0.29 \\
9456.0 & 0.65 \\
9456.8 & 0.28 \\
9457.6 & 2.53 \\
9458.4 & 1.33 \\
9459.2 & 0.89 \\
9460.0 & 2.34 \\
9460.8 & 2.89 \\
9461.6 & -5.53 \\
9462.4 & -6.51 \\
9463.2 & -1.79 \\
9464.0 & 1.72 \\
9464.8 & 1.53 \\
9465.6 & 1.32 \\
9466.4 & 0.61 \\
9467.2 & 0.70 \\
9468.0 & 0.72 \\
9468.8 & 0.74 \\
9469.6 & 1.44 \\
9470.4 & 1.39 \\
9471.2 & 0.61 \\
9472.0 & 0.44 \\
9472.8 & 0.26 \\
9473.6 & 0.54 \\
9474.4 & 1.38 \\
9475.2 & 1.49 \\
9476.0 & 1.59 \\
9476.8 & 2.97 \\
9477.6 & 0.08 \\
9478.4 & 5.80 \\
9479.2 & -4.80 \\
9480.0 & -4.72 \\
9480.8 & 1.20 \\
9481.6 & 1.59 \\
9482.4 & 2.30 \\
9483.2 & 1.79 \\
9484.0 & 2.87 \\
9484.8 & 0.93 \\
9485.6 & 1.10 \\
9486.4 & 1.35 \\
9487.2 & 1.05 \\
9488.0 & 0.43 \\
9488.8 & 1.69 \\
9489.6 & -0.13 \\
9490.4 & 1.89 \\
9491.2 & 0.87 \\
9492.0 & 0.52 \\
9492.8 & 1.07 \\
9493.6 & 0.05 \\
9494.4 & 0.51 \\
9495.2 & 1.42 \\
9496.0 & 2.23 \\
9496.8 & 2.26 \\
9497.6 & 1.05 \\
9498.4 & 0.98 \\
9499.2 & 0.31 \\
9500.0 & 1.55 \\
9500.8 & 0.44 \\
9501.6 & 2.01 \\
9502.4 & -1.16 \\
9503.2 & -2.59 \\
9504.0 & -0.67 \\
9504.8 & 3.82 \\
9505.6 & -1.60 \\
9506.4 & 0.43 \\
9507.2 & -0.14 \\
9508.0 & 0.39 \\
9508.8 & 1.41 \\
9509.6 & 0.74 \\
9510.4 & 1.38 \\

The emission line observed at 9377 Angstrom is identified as H-alpha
